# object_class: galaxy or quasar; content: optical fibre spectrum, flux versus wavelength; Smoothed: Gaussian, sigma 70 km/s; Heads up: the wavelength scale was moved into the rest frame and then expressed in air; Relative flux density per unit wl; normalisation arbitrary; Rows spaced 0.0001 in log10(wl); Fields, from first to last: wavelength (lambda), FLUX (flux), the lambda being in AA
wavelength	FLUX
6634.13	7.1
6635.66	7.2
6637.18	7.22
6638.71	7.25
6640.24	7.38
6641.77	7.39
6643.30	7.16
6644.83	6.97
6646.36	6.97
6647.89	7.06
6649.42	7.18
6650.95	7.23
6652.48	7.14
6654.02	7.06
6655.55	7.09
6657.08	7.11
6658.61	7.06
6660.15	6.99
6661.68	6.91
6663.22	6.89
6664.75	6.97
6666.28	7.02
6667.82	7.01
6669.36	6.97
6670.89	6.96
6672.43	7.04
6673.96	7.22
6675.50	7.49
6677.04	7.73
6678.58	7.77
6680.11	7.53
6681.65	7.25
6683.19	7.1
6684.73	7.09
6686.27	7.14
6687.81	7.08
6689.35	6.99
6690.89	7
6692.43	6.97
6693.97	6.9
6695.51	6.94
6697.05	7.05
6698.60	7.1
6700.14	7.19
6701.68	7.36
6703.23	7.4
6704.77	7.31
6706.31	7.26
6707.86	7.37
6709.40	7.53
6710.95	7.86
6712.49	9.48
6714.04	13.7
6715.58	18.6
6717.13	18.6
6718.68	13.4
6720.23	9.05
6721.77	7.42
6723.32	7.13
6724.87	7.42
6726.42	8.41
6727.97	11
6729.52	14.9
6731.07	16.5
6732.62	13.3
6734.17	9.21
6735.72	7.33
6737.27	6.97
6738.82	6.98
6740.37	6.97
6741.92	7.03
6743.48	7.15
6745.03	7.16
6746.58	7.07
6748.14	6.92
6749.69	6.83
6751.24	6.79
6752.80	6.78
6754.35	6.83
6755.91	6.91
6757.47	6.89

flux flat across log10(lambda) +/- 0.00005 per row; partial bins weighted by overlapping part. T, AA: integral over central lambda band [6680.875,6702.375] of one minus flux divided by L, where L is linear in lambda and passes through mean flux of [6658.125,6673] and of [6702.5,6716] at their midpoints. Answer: 3.4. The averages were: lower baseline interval 6.98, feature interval 7.08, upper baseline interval 9.39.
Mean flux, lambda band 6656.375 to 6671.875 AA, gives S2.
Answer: 6.99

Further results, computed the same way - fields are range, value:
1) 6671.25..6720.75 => 8.47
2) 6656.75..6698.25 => 7.12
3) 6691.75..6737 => 9.62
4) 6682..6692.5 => 7.07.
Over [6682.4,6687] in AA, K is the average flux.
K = 7.11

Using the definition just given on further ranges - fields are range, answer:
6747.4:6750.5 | 6.89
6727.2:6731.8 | 14.1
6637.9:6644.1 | 7.29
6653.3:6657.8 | 7.09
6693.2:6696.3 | 6.93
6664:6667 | 7.01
